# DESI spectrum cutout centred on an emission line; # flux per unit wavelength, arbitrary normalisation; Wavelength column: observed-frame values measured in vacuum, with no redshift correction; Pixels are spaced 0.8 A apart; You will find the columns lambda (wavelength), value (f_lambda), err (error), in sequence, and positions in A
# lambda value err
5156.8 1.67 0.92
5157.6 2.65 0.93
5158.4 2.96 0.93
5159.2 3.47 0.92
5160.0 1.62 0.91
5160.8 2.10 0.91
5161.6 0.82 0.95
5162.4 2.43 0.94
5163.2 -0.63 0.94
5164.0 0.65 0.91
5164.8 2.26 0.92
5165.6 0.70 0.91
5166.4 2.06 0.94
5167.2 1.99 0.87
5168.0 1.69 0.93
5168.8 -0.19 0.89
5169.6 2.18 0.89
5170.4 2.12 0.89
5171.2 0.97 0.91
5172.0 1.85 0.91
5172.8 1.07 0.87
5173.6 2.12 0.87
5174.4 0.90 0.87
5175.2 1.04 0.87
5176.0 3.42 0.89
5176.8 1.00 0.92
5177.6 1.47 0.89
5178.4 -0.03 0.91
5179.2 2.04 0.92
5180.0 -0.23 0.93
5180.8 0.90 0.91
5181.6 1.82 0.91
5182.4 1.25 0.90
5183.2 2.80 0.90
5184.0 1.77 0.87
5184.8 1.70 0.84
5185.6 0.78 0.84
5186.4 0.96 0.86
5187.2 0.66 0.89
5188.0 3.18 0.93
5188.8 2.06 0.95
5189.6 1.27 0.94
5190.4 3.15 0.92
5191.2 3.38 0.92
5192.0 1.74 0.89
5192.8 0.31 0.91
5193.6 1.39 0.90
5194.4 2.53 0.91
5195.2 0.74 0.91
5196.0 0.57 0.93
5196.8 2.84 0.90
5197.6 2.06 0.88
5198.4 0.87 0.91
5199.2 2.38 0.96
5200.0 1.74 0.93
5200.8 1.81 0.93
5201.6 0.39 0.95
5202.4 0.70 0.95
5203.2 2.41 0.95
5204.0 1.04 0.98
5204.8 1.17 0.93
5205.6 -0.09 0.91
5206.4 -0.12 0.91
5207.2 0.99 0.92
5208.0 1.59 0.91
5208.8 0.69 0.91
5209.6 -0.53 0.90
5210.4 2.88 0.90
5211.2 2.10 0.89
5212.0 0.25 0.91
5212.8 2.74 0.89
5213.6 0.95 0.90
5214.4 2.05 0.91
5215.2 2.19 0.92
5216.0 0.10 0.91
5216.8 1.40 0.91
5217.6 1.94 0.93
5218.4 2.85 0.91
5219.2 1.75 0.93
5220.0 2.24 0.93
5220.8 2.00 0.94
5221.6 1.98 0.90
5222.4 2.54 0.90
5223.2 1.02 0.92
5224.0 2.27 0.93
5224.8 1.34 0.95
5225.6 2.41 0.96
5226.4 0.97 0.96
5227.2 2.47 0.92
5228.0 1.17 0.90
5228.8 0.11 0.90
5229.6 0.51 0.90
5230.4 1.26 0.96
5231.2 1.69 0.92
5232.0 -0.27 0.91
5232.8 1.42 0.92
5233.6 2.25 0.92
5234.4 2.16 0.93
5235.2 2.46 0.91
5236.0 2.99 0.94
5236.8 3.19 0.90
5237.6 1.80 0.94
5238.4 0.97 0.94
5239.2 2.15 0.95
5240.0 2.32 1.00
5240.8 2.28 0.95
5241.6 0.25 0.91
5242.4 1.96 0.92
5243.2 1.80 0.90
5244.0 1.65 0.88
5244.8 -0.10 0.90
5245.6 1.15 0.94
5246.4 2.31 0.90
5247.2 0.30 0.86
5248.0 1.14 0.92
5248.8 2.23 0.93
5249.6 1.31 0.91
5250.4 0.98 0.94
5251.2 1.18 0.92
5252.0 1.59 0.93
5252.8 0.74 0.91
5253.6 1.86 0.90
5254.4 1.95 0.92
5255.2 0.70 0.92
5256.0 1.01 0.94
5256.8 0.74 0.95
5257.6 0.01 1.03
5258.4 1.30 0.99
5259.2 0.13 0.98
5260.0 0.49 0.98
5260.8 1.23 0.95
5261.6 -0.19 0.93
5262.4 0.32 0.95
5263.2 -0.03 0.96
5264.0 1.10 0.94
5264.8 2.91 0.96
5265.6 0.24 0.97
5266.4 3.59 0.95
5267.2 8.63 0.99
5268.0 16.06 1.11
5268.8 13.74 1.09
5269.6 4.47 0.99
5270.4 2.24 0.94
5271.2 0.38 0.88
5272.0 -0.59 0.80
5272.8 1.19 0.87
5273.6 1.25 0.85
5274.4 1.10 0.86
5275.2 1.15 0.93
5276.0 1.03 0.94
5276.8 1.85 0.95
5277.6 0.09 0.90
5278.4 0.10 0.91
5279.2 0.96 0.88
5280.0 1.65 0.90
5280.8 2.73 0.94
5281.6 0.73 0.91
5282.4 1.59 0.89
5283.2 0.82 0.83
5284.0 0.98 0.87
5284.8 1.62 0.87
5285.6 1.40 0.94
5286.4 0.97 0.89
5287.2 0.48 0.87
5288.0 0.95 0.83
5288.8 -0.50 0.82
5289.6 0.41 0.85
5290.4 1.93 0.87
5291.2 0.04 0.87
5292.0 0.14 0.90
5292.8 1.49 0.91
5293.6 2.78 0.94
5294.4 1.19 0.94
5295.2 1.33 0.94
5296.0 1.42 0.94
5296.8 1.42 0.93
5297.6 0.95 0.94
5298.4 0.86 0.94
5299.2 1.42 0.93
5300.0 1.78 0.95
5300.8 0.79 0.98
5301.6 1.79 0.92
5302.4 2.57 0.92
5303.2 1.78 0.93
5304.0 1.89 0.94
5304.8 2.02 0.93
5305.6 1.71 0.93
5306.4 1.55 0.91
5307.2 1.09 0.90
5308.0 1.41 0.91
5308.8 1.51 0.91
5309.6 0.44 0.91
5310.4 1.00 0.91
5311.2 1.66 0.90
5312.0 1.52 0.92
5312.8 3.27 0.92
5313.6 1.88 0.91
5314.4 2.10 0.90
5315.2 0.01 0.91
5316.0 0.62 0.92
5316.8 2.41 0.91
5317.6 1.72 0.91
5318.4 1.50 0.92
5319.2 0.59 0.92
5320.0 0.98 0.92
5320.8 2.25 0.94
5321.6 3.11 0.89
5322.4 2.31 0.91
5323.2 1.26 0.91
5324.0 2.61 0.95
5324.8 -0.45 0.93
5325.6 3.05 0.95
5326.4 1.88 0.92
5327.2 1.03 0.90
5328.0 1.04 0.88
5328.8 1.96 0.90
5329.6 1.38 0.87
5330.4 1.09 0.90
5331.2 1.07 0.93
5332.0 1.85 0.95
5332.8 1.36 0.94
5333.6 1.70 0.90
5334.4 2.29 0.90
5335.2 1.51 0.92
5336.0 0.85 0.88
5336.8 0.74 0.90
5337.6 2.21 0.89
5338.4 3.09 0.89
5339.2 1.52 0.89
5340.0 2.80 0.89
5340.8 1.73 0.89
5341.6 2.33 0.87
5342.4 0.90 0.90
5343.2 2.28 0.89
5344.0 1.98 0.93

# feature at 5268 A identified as H-beta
